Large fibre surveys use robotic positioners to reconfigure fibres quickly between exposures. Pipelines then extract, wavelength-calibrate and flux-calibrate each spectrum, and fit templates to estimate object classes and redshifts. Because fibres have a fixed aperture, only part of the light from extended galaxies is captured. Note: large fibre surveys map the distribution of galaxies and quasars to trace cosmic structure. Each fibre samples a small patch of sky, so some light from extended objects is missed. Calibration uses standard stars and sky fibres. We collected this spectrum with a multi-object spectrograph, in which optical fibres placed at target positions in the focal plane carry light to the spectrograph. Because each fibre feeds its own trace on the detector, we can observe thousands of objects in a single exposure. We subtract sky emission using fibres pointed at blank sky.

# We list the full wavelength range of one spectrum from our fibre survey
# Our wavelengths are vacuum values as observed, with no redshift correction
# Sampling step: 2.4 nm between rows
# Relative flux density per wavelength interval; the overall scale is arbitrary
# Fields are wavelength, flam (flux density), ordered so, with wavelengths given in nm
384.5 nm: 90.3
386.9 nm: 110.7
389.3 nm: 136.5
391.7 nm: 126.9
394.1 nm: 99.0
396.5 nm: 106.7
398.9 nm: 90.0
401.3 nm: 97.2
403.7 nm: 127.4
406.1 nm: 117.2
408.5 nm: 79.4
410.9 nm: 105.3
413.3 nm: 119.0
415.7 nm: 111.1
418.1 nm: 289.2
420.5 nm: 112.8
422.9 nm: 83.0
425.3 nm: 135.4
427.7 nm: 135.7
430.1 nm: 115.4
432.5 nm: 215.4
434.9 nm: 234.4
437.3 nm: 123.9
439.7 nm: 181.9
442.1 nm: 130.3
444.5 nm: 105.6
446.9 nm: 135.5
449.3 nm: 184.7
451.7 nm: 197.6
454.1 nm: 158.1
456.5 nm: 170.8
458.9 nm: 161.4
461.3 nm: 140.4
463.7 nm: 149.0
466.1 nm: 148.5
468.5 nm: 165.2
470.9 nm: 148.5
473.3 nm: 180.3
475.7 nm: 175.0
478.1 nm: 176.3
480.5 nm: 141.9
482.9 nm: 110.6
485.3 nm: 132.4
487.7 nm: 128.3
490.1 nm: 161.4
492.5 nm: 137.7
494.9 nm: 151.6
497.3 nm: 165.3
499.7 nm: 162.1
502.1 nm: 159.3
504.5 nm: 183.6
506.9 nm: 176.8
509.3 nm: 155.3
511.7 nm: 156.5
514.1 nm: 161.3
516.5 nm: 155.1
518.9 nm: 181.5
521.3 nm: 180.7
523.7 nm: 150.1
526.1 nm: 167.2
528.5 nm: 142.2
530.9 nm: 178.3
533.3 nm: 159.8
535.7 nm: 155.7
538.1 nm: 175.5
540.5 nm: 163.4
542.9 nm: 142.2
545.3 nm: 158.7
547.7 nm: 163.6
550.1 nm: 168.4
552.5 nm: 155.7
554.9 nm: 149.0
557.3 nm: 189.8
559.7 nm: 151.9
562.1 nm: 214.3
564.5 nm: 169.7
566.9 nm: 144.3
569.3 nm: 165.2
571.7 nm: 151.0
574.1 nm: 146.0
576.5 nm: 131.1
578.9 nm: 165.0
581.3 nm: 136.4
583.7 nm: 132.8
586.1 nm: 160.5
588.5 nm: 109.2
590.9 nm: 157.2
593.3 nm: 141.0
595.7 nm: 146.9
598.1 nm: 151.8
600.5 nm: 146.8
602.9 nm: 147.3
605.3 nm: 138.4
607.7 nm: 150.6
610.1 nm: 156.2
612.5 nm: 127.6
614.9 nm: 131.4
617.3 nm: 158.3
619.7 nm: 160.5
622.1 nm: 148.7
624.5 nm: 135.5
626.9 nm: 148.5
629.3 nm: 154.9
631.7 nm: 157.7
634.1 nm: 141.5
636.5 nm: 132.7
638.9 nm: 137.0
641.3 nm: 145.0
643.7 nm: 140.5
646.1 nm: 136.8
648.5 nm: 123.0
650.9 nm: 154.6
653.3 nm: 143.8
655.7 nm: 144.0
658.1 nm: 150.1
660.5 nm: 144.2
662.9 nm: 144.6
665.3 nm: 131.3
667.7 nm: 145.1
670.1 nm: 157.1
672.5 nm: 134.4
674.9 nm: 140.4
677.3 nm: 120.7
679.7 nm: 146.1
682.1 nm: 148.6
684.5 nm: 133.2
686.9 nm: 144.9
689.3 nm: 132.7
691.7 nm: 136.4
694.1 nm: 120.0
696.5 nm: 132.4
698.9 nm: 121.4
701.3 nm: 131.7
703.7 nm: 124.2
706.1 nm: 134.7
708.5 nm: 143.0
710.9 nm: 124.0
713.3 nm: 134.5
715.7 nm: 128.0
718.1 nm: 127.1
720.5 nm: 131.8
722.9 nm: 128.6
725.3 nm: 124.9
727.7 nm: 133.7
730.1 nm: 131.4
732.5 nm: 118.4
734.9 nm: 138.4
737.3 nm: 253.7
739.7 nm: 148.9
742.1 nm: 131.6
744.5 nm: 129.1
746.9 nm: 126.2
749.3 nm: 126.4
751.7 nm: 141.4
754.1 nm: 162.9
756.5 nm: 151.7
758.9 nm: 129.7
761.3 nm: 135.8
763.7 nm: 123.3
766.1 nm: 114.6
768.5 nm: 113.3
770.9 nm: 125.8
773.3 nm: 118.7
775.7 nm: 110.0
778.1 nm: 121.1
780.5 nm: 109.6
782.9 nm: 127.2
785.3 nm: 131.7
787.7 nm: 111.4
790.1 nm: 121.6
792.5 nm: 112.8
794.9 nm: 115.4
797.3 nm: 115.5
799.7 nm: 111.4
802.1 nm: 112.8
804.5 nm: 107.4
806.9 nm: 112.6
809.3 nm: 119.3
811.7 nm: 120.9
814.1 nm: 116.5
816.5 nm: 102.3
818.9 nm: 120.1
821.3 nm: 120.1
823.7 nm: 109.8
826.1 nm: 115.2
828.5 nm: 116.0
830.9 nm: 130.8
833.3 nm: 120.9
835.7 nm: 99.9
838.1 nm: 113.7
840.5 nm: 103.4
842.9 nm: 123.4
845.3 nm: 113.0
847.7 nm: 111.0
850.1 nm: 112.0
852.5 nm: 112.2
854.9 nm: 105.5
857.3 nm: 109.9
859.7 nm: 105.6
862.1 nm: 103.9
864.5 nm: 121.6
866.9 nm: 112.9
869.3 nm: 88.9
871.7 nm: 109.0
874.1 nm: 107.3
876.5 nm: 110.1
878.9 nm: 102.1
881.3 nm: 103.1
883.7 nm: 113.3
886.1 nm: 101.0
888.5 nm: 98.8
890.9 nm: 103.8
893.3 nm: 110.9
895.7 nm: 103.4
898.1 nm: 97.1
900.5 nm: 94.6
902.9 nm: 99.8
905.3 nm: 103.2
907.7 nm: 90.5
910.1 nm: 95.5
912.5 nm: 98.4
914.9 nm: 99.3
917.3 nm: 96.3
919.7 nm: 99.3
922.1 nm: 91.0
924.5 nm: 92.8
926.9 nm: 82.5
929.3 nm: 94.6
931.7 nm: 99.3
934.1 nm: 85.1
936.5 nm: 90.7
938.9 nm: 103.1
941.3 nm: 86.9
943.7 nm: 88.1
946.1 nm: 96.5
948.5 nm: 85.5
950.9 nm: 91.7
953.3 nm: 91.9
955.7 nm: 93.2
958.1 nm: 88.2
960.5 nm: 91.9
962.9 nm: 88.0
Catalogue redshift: 0.122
